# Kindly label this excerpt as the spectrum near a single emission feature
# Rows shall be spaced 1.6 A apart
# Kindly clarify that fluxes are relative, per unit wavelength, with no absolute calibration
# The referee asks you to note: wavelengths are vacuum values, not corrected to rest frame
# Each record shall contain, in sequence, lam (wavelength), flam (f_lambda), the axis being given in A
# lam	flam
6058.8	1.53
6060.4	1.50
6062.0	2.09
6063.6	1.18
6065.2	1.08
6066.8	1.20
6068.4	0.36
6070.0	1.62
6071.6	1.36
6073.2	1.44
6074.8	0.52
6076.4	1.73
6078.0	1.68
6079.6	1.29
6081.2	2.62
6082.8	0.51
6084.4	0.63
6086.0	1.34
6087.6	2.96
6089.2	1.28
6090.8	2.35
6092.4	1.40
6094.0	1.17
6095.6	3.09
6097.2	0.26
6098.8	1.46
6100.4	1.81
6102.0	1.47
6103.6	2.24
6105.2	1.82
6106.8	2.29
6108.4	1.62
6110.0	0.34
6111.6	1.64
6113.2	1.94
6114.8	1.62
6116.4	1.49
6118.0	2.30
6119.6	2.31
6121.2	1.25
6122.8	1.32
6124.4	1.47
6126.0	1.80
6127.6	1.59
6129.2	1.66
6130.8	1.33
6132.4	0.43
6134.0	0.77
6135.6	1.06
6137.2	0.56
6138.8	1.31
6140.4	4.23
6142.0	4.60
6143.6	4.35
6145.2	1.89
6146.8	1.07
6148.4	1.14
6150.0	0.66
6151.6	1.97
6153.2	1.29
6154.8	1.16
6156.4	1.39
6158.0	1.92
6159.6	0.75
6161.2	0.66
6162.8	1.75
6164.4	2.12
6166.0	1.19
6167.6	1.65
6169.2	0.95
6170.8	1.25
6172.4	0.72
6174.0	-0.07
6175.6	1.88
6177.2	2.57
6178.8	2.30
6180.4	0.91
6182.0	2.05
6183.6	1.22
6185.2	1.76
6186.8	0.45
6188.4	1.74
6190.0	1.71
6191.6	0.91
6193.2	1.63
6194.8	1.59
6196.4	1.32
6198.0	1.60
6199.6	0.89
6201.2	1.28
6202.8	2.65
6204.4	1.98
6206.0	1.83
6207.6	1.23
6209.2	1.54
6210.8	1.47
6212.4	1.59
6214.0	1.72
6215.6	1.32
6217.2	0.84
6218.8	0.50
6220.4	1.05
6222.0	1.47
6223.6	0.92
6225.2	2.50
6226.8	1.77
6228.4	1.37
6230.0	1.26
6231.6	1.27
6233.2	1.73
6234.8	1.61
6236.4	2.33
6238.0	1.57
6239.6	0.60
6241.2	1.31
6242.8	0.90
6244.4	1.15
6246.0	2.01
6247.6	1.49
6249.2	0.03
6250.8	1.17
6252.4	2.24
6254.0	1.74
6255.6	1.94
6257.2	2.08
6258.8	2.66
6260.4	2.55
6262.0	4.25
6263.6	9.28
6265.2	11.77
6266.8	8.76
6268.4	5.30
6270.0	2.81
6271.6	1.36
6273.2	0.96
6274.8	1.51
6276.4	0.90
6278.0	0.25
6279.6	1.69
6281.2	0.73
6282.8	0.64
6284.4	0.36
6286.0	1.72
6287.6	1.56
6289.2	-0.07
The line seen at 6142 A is H-beta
